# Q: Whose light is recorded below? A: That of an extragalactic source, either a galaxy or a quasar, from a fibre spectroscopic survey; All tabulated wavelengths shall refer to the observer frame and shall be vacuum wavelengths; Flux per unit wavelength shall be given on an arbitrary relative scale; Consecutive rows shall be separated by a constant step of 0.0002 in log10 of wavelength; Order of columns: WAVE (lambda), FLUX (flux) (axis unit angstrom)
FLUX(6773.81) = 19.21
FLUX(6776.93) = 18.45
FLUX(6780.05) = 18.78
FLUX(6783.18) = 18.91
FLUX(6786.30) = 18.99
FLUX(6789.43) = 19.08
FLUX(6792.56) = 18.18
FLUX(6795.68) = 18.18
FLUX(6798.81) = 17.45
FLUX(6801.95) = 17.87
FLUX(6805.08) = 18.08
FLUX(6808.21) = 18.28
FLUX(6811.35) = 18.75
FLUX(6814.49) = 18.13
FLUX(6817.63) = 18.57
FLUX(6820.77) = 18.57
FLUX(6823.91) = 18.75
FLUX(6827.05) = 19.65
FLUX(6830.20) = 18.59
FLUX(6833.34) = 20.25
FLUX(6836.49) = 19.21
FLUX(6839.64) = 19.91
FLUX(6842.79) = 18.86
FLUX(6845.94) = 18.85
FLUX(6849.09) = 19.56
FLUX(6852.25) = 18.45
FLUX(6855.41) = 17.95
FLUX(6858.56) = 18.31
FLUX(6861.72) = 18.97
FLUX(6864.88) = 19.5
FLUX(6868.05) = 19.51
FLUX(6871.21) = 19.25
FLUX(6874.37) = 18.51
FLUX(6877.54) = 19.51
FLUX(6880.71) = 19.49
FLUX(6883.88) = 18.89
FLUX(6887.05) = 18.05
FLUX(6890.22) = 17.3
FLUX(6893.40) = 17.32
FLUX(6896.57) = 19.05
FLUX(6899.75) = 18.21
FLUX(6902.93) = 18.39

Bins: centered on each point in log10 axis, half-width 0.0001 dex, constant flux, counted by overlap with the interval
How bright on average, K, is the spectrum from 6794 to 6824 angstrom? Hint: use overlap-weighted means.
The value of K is 18.2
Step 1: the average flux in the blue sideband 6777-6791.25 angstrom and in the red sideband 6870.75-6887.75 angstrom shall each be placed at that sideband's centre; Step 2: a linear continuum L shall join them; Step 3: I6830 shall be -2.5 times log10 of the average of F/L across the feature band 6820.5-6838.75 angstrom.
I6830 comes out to -0.02 mag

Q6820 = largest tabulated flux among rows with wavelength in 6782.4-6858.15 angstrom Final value 20.25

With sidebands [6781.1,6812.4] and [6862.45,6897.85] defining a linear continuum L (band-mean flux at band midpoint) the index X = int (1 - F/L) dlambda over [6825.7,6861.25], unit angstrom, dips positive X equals -0.9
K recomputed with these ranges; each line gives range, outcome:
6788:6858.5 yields 18.7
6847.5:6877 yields 18.9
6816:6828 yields 18.8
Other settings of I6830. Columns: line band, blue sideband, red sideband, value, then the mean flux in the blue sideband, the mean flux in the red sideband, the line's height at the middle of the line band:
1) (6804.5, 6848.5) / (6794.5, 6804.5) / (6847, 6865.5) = -0.04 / 17.8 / 18.8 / 18.3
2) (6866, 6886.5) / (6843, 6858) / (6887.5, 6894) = -0.07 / 18.7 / 17.4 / 17.9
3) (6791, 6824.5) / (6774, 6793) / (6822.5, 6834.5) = 0.05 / 18.8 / 19.3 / 19.1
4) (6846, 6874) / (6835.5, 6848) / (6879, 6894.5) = -0.01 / 19.2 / 18.2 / 18.8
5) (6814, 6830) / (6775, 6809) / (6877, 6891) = -0.02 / 18.4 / 18.7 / 18.5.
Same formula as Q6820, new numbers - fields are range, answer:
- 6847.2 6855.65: 19.56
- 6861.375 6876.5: 19.51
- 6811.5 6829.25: 19.65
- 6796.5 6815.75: 18.75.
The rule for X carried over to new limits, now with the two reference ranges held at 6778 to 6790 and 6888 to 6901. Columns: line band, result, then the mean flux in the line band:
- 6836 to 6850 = -0.7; 19.3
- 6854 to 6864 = -0.1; 18.5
